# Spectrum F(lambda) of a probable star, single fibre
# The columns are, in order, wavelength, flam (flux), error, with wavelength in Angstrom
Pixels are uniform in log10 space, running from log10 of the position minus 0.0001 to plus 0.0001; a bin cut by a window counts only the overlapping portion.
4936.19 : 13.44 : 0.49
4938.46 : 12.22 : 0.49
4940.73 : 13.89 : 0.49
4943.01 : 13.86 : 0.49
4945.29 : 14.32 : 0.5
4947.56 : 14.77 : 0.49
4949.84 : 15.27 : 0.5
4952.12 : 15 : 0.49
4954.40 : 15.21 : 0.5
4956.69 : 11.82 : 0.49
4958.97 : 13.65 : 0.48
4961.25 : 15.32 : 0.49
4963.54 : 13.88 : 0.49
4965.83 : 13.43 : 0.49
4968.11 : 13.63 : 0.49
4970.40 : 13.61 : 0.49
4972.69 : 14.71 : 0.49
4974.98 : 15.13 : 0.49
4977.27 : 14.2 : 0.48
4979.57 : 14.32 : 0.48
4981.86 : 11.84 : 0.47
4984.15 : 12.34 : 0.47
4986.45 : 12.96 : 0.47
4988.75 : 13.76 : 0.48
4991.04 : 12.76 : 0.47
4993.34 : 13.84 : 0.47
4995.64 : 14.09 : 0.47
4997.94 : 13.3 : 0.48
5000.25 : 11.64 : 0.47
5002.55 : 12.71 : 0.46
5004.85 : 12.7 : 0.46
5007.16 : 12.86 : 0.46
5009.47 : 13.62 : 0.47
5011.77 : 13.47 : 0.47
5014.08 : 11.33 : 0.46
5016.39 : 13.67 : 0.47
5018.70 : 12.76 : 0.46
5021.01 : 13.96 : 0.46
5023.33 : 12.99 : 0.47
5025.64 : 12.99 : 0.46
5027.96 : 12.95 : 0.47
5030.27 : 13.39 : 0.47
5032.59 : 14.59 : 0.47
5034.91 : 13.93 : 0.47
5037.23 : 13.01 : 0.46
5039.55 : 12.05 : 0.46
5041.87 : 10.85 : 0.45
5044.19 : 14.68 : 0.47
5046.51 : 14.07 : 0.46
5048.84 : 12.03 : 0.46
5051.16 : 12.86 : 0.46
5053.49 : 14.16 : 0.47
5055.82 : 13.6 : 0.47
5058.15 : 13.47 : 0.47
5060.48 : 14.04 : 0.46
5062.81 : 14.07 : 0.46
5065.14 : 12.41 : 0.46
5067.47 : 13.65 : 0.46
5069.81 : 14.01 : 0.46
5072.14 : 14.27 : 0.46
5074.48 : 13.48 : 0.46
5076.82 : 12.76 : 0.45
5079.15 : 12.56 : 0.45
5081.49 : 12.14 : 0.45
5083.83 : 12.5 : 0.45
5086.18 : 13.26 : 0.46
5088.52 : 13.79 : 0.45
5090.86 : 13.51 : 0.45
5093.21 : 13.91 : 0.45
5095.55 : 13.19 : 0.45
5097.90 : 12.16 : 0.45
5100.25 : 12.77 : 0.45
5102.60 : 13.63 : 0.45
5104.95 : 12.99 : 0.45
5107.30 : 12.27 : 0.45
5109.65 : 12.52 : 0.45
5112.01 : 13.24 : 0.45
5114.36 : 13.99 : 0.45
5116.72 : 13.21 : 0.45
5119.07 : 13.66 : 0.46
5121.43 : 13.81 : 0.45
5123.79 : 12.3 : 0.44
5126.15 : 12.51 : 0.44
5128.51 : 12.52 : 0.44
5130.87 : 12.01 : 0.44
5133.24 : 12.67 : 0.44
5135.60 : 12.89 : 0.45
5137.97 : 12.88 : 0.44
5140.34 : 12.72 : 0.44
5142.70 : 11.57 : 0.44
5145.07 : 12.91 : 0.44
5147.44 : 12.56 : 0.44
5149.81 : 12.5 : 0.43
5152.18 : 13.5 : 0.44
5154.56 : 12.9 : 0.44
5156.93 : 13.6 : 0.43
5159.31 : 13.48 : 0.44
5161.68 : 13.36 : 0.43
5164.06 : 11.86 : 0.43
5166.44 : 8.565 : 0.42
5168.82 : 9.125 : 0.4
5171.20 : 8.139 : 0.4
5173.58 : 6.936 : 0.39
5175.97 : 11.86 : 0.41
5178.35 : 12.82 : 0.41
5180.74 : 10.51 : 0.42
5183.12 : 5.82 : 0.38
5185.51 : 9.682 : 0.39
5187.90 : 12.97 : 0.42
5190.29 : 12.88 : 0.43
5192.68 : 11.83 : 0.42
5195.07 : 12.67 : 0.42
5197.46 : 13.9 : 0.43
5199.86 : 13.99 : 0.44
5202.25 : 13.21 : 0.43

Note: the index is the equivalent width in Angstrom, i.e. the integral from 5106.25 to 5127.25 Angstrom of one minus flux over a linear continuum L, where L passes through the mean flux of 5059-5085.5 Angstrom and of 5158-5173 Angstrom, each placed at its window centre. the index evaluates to -1.9 Angstrom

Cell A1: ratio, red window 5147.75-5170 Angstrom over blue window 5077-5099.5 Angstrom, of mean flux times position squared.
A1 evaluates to 1.0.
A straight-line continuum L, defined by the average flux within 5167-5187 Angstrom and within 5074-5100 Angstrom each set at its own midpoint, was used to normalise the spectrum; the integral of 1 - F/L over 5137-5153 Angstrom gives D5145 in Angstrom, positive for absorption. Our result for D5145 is -3.0 Angstrom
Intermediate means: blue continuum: 13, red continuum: 9.39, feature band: 12.6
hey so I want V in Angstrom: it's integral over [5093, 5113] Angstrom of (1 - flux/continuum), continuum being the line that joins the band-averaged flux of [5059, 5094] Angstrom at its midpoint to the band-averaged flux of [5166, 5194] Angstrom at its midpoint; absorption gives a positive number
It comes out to -0.6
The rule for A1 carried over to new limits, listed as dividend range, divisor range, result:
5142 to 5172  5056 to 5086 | 0.93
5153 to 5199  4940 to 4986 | 0.87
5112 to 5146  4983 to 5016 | 1.04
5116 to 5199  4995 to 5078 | 0.94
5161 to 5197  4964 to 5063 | 0.85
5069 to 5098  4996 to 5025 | 1.05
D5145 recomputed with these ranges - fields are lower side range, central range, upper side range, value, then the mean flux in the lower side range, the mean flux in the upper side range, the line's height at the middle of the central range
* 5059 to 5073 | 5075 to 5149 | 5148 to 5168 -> 1.0 Angstrom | 13.7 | 12.4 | 13.1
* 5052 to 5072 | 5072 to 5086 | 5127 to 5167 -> 0.6 Angstrom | 13.7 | 12.6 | 13.5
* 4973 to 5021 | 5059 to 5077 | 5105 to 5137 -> -0.8 Angstrom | 13.2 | 12.9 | 13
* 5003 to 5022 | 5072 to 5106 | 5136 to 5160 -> -0.4 Angstrom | 13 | 12.8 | 12.9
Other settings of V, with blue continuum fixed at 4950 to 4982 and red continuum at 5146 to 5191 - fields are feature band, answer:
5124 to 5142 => -1.31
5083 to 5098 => -1.18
